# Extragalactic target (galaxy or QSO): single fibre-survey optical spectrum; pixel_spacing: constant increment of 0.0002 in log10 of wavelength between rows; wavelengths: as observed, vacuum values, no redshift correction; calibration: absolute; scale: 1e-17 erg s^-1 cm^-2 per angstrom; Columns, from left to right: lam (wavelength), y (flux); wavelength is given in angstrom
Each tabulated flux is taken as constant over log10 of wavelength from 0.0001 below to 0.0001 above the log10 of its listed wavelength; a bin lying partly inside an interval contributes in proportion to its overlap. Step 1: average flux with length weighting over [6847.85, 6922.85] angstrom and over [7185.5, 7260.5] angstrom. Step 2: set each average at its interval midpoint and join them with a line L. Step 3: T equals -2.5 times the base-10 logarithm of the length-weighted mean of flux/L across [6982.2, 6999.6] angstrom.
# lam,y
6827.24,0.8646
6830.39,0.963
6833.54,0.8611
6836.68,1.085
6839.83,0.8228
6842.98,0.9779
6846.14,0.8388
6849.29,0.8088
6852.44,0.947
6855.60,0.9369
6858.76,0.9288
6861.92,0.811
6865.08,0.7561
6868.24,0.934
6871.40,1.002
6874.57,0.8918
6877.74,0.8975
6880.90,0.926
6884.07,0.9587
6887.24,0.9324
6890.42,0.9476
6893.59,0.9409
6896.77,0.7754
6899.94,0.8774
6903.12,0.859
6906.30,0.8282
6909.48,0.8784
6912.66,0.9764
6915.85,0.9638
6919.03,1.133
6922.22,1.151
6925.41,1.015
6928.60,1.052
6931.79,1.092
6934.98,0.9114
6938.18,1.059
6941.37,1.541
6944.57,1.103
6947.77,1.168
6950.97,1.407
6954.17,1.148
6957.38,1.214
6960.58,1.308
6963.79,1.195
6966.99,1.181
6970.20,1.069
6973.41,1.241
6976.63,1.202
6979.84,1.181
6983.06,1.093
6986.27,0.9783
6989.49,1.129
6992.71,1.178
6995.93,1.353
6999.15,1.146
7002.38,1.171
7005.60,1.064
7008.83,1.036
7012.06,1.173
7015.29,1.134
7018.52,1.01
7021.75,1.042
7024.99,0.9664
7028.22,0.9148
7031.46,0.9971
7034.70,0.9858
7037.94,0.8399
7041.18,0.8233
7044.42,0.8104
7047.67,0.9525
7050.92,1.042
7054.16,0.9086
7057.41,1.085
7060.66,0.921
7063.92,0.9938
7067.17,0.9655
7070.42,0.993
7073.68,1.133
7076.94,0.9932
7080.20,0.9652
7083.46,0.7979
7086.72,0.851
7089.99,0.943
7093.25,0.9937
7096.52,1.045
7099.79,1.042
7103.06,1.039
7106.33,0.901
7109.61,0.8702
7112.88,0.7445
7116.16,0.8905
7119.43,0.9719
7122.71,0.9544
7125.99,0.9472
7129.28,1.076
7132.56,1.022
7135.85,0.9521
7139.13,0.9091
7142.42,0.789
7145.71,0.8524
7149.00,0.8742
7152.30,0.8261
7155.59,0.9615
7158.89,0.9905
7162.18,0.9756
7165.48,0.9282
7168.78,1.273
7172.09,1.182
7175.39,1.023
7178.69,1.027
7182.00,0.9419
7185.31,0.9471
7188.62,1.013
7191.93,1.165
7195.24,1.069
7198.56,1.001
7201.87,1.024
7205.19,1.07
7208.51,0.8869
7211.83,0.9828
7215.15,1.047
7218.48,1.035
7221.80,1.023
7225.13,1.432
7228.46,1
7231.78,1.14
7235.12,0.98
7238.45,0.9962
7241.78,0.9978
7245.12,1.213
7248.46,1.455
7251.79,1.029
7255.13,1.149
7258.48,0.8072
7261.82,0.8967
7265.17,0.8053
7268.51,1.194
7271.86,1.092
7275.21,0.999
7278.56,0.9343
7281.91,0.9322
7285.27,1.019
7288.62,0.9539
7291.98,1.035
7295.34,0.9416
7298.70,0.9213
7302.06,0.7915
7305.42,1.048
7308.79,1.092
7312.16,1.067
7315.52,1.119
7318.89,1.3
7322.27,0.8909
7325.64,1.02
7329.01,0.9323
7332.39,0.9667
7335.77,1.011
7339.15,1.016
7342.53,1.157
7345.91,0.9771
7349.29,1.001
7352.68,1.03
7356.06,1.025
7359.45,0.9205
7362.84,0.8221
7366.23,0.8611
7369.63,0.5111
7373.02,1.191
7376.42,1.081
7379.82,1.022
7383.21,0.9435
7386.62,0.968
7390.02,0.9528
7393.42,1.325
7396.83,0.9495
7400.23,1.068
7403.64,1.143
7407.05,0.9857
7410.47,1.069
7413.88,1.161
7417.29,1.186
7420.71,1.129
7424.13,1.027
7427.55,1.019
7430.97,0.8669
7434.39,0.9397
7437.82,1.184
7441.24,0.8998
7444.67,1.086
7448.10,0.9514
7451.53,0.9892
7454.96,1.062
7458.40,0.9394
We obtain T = -0.19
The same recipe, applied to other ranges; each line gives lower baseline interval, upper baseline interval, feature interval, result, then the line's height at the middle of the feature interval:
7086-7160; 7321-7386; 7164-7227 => -0.12 mag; 0.944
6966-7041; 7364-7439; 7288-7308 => 0.09 mag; 1.04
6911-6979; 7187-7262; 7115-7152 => 0.18 mag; 1.09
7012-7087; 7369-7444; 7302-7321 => -0.07 mag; 1.02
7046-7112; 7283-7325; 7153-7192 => -0.04 mag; 0.988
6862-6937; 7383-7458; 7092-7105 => -0.05 mag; 0.98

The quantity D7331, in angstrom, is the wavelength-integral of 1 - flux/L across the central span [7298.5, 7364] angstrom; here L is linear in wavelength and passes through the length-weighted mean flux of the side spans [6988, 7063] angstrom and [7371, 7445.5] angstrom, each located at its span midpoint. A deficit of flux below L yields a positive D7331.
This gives 2.4 angstrom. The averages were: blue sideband 1.03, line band 1.01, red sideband 1.05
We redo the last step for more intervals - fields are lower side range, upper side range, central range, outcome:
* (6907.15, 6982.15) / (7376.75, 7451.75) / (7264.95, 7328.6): 3.2 angstrom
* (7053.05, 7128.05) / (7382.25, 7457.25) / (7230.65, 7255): -3.0 angstrom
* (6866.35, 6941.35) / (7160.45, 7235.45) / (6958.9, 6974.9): -3.4 angstrom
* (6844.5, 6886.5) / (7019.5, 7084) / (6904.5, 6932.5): -2.8 angstrom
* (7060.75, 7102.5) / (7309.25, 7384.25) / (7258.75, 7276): 0.1 angstrom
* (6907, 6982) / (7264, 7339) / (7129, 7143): 1.5 angstrom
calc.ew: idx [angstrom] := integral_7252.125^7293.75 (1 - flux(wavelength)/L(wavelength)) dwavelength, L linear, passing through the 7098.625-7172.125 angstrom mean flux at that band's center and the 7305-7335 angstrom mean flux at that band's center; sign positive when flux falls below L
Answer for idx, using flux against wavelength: 1.47 angstrom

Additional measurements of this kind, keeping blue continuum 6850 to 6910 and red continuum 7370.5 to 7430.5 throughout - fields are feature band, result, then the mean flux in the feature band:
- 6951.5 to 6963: -4.0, 1.24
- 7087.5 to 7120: 0.9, 0.941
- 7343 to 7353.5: 0.3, 1.02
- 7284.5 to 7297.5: 0.5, 0.983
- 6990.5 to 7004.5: -4.1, 1.2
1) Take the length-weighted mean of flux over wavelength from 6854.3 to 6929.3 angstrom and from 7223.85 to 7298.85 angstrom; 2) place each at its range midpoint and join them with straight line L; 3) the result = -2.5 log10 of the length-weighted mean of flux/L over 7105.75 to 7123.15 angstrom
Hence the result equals 0.13 mag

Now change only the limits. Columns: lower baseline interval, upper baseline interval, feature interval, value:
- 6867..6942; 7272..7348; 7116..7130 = 0.03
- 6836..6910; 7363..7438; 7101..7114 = 0.06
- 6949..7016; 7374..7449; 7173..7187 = 0.12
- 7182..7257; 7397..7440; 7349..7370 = 0.18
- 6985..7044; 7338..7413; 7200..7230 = -0.03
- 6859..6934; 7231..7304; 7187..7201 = -0.07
